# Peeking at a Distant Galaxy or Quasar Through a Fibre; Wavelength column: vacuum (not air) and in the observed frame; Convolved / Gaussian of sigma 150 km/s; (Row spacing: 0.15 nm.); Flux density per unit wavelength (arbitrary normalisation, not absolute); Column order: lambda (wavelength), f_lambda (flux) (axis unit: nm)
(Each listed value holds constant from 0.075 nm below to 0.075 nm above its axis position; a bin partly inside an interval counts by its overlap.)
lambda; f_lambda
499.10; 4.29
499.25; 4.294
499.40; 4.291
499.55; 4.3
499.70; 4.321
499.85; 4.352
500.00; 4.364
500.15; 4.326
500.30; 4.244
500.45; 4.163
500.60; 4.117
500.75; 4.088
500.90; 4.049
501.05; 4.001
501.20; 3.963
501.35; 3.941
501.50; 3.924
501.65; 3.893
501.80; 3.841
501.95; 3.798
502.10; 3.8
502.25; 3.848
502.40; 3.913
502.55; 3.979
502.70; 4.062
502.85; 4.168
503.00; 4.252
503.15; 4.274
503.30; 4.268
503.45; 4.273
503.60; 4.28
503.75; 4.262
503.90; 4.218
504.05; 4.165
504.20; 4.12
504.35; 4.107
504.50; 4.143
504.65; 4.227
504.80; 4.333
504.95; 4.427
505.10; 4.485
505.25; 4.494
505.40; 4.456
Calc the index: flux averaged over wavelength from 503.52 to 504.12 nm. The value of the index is 4.23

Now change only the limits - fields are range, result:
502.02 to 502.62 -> 3.88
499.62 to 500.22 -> 4.34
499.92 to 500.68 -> 4.24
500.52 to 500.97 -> 4.09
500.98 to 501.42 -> 3.97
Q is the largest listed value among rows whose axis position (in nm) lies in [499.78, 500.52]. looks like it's 4.364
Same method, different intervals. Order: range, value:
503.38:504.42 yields 4.28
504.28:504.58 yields 4.143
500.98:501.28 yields 4.001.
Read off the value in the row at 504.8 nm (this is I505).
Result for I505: 4.333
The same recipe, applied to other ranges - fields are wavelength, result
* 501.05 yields 4.001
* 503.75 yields 4.262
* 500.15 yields 4.326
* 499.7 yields 4.321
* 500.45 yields 4.163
